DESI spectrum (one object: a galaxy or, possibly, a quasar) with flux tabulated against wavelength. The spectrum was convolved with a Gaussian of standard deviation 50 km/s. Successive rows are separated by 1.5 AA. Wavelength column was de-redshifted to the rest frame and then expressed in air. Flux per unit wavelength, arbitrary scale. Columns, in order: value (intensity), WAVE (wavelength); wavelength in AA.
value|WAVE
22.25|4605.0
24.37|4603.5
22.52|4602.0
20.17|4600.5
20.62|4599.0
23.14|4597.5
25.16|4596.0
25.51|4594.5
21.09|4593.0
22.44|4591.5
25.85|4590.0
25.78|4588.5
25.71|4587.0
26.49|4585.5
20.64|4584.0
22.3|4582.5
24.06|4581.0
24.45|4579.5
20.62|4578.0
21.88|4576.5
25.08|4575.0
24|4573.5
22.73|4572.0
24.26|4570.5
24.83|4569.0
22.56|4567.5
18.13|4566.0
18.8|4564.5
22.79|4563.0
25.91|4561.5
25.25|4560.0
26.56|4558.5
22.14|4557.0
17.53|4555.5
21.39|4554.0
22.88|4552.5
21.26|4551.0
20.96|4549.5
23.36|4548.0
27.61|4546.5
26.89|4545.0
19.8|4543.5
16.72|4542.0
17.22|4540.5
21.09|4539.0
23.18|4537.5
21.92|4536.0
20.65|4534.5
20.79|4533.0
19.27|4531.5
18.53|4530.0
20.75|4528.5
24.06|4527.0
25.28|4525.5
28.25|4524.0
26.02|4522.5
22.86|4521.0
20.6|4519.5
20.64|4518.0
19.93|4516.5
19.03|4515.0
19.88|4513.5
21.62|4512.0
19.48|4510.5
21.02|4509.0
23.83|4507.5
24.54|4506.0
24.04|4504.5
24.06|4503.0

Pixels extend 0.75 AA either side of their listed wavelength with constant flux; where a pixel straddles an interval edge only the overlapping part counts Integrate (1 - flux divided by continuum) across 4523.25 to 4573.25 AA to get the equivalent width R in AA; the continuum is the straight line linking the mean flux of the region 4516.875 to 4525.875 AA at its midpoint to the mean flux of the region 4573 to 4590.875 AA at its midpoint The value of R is 3.27 AA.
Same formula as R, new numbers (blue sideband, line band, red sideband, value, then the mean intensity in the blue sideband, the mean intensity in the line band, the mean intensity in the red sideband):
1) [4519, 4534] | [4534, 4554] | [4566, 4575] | 0.97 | 22.6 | 21.8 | 23.3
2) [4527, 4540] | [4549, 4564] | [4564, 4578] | -0.54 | 20.9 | 22.6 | 22.4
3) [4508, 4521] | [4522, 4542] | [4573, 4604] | -0.63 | 20.5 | 21.8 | 23.4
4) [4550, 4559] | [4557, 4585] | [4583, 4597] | -0.17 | 21.8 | 23.1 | 24.2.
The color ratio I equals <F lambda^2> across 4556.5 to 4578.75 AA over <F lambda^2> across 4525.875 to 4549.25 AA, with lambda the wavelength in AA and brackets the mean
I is 1.09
